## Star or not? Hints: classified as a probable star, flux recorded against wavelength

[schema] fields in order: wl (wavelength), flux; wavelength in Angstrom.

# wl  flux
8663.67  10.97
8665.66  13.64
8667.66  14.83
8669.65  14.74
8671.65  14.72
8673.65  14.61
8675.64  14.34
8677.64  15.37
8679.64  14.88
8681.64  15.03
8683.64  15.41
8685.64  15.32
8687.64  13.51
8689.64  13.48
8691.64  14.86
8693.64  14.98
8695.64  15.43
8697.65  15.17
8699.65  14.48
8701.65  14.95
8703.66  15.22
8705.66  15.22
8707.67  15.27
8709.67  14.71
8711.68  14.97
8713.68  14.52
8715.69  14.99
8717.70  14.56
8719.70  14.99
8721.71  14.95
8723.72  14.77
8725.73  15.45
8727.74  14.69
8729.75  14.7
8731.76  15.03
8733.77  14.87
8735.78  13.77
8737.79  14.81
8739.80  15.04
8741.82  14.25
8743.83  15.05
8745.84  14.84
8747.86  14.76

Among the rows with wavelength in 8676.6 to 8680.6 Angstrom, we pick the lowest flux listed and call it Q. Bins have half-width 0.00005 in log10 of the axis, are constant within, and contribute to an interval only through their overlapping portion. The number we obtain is 14.88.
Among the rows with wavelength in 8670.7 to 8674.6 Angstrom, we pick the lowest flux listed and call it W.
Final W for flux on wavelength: 14.61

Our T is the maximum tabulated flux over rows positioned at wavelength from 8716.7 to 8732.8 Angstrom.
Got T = 15.45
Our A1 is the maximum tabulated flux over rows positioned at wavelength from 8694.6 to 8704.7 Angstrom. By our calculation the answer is 15.43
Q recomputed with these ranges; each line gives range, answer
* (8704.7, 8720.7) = 14.52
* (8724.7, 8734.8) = 14.69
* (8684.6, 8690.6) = 13.48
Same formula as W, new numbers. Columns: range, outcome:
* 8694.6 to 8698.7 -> 15.17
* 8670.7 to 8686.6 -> 14.34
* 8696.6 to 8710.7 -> 14.48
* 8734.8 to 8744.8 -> 13.77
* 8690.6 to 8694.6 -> 14.86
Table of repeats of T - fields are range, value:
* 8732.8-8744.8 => 15.05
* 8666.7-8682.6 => 15.37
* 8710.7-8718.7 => 14.99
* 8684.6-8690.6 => 15.32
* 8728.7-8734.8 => 15.03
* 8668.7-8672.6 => 14.74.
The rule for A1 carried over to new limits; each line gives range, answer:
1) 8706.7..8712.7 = 15.27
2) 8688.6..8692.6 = 14.86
